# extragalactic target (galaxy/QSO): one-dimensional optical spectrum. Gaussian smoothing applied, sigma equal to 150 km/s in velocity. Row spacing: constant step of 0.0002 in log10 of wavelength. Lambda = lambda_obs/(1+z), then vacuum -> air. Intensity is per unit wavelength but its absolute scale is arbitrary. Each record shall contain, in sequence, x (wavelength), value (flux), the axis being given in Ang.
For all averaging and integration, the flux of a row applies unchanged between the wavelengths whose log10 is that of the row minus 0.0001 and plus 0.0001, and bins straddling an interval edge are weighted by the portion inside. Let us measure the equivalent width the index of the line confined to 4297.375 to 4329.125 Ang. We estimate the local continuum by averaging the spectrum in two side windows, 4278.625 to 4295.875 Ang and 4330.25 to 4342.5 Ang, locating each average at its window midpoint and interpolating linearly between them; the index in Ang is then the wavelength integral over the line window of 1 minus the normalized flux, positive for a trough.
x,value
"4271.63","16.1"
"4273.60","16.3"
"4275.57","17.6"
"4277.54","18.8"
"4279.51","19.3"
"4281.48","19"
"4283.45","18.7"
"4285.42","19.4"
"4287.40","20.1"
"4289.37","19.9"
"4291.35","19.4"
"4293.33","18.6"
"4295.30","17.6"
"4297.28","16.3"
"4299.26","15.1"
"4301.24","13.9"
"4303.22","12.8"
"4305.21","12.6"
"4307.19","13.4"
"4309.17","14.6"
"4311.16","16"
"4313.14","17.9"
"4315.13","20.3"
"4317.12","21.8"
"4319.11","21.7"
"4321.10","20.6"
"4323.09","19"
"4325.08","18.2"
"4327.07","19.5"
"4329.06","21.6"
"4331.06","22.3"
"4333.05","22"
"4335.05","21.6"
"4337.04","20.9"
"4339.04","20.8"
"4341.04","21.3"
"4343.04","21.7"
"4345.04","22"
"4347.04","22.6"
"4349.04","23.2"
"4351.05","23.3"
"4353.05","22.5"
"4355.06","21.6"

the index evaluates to 4.9 Ang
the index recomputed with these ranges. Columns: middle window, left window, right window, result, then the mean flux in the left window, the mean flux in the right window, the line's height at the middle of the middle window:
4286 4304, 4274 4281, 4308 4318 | 1.02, 18.4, 18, 18.2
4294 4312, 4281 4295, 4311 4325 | 4.36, 19.2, 19.7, 19.5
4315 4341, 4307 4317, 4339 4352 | -1.75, 17.2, 22.2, 19.6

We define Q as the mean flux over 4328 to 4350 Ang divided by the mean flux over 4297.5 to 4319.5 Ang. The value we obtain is 1.3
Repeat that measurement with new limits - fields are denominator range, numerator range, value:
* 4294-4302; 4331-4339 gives 1.35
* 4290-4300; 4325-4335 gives 1.20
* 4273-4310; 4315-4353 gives 1.25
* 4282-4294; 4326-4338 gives 1.10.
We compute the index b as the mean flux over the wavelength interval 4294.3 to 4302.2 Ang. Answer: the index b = 15.7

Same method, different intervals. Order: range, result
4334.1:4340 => 21.1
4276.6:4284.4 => 19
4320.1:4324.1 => 19.8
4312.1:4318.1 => 20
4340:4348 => 21.9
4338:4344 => 21.2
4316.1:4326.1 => 20.3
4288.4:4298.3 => 18.3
